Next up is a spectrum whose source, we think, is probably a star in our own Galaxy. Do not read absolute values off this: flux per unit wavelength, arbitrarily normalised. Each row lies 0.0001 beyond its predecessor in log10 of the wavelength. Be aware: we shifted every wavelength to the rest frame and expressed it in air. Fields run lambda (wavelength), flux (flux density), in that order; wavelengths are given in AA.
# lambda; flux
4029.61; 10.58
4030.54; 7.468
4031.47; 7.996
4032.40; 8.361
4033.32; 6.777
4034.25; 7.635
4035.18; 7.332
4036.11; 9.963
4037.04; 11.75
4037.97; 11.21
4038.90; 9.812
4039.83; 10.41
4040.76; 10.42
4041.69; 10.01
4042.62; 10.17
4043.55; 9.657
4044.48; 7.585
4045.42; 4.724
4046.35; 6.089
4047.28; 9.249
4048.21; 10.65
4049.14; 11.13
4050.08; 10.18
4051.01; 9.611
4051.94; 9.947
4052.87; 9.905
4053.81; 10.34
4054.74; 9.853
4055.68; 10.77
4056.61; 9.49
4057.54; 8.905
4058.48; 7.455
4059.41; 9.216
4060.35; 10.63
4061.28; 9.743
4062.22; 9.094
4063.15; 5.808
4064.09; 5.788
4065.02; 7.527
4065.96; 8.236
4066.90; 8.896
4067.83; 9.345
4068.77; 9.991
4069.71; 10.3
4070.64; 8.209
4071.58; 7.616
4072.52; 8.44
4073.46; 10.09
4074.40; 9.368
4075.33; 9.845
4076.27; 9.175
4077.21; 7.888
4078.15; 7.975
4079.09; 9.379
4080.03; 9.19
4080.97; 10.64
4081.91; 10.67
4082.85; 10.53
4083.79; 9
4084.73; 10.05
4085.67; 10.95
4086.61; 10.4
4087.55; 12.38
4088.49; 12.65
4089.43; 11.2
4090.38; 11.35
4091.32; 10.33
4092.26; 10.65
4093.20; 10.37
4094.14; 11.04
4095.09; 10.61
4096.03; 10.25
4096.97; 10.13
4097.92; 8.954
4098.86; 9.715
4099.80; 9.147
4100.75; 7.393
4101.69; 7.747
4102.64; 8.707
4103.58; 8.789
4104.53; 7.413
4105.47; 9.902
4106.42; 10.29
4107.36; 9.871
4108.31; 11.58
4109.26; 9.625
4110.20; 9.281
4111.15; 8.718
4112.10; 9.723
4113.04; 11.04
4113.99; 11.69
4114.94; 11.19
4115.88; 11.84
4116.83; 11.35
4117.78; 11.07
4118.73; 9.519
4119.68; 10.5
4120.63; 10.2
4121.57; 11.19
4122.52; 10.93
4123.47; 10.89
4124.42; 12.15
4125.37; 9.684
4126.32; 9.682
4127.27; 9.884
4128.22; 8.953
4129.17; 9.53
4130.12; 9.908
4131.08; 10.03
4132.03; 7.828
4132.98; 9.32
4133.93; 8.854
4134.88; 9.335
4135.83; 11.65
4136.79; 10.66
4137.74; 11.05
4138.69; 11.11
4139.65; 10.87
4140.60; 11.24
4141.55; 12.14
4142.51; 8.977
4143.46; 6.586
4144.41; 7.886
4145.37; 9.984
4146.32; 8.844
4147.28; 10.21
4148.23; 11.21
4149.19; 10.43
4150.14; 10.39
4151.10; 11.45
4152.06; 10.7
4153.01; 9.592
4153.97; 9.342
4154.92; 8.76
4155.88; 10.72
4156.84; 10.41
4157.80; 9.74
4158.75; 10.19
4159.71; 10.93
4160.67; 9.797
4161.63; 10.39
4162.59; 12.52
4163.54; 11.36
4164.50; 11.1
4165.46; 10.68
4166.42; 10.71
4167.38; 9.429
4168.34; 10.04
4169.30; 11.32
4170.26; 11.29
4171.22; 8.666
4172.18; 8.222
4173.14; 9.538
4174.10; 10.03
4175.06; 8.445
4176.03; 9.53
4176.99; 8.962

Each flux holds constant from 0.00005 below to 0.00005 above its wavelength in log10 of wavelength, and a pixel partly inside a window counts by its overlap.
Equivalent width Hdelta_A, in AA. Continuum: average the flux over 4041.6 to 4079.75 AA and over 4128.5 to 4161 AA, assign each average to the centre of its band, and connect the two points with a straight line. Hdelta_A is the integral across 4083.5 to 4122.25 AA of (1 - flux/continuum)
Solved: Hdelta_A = -3.0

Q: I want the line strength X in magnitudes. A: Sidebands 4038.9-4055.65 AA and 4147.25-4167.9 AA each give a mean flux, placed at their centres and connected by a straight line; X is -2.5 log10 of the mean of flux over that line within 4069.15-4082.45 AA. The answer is 0.058 mag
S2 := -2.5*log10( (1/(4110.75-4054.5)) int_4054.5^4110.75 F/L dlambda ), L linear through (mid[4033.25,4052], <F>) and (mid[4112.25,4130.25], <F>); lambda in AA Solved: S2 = 0.05 mag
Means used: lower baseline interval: 9.29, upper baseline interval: 10.6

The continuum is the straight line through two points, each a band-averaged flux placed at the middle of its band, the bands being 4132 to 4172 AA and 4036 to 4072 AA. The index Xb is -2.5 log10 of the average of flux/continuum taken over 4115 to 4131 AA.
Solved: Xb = -0.060 mag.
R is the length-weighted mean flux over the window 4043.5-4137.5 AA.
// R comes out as 9.67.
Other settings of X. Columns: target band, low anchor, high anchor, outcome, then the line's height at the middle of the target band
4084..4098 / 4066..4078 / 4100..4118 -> -0.14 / 9.44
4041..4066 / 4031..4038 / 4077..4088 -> 0.03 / 9.22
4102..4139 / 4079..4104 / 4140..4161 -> -0.01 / 10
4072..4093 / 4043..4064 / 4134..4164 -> -0.08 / 9.41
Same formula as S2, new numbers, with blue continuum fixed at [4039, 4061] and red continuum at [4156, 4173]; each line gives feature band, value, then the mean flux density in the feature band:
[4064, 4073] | 0.124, 8.55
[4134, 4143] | -0.054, 10.7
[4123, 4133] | 0.028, 9.82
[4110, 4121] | -0.060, 10.5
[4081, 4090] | -0.120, 10.9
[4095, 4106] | 0.096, 9.02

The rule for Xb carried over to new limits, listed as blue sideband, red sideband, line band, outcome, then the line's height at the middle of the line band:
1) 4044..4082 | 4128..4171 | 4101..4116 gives -0.02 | 9.6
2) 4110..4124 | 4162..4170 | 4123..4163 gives 0.07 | 10.8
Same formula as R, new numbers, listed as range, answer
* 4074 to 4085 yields 9.47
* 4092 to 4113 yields 9.56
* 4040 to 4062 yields 9.39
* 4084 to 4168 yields 10.2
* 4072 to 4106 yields 9.78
